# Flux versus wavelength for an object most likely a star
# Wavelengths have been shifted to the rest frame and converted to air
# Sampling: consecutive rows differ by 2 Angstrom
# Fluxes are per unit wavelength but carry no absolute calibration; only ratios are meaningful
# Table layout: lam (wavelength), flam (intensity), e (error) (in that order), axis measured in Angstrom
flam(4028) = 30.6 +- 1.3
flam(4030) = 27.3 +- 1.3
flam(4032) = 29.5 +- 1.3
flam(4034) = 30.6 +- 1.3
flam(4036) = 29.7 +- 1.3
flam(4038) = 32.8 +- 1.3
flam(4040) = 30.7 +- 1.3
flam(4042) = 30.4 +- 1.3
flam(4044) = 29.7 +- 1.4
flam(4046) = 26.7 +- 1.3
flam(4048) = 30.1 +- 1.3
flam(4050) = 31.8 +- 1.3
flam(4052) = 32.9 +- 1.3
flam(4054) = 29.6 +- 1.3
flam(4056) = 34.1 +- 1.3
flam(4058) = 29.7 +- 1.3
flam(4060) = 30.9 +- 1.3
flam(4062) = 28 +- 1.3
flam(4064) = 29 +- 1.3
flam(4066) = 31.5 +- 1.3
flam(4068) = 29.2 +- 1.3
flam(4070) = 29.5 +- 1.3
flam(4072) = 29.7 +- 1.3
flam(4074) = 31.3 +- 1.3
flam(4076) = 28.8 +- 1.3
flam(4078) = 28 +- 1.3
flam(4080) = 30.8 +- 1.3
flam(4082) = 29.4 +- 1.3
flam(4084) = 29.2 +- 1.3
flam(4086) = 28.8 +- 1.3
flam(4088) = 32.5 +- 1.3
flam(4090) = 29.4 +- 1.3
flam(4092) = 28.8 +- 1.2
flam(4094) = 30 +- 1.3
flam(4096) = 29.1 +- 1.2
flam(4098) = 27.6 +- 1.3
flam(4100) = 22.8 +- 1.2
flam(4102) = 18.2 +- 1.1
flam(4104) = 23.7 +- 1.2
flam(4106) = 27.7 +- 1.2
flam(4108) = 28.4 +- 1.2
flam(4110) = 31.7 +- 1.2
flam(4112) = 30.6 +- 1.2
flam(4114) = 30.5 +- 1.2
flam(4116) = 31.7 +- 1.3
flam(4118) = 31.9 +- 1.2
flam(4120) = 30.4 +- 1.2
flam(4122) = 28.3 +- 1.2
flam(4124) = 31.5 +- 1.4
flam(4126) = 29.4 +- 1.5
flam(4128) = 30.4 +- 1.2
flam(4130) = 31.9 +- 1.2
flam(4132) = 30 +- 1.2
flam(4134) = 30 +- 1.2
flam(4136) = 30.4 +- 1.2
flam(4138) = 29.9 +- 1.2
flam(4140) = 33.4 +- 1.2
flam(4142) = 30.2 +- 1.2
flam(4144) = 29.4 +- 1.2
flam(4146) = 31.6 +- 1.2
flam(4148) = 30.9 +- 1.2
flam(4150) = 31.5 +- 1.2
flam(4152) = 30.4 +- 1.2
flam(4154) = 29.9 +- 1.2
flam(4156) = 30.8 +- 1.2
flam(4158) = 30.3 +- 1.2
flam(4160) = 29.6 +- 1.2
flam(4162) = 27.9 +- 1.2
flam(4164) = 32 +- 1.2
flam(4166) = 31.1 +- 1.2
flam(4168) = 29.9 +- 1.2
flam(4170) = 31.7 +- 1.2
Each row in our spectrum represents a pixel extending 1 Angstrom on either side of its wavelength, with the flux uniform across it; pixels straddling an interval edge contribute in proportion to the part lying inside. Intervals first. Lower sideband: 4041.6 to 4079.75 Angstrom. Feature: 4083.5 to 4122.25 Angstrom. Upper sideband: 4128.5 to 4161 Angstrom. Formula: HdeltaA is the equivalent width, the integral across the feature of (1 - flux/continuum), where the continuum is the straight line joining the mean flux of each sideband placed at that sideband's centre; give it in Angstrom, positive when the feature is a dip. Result 2.3 Angstrom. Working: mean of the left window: 30.1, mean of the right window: 30.6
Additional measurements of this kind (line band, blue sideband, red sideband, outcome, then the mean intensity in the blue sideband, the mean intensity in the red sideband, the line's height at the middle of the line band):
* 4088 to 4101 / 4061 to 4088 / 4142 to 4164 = 0.6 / 29.6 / 30.3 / 29.8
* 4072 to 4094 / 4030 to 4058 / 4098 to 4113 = -1.5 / 30.5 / 26.3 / 27.8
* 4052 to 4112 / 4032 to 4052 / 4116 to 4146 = 2.9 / 30.4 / 30.6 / 30.5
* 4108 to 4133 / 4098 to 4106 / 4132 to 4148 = -3.7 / 23.1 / 30.7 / 26.8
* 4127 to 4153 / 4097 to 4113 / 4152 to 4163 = -2.0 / 26.3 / 29.8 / 28.6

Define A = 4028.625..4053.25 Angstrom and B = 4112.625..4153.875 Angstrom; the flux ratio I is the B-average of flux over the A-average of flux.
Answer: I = 1.02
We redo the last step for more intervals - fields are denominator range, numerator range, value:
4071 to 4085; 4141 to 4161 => 1.03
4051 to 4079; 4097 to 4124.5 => 0.93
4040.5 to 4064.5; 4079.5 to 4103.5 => 0.92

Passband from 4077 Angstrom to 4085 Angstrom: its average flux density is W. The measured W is 29.4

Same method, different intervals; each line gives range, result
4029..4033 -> 28.4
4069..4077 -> 29.8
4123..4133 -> 30.6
